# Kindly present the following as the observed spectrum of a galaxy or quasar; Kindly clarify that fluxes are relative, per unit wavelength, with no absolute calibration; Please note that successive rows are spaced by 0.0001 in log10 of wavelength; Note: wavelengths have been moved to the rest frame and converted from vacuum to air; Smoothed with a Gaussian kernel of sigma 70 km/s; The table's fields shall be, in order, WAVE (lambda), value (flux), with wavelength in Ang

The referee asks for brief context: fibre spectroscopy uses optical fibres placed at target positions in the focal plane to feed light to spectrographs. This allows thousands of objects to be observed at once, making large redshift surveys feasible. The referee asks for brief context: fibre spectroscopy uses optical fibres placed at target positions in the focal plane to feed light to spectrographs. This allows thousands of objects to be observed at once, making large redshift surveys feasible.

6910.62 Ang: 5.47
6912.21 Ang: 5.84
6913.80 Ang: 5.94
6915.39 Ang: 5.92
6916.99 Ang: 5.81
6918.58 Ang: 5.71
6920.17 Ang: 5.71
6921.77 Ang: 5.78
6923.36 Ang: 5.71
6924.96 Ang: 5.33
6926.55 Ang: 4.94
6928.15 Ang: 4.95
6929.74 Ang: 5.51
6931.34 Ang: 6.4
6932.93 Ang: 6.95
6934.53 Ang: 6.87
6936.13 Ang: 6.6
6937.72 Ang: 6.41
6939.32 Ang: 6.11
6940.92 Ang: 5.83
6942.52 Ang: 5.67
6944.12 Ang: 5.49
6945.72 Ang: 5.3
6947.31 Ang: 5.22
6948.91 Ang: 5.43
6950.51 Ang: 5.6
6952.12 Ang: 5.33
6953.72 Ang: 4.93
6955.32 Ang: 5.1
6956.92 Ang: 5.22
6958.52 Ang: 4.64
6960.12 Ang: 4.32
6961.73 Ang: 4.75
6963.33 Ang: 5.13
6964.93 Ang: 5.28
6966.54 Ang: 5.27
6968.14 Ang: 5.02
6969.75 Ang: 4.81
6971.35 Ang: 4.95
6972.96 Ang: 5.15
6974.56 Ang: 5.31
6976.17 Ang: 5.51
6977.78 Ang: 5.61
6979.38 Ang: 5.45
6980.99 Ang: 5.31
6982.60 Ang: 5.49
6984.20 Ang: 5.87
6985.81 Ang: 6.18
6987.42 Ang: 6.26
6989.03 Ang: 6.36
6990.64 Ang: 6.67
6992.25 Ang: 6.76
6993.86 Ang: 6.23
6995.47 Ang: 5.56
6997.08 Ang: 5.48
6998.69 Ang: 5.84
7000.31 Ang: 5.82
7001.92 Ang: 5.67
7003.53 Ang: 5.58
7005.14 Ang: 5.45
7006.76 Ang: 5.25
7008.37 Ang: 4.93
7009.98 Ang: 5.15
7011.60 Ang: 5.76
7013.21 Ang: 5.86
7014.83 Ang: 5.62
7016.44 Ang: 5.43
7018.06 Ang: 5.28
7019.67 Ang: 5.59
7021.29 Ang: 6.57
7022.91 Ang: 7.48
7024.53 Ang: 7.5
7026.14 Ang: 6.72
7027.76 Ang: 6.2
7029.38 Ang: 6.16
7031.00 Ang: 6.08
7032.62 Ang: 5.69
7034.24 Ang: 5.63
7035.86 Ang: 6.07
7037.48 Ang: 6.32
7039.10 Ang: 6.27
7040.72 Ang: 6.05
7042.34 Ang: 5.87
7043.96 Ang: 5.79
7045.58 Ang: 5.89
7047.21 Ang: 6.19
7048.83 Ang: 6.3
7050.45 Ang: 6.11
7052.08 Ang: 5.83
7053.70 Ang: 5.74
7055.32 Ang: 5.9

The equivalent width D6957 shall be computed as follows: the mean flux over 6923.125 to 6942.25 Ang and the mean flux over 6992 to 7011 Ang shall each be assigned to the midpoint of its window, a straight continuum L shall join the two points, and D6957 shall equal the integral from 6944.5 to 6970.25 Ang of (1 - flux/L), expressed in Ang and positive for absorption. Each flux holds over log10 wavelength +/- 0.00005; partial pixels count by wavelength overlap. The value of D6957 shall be 3.3 Ang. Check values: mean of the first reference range 5.97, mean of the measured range 5.09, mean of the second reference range 5.61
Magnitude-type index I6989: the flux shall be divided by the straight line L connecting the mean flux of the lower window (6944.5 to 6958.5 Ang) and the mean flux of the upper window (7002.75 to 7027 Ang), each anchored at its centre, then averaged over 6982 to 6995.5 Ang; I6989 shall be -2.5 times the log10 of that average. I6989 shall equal -0.11 mag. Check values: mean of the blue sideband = 5.24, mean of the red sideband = 5.88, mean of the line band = 6.2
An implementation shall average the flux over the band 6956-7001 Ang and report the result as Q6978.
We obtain 5.51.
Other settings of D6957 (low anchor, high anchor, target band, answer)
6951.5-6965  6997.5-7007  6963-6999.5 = -2.3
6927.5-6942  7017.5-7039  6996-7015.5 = 2.2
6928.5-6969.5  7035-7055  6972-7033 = -0.6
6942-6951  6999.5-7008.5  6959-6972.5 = 1.3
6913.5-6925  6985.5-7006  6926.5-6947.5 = -0.4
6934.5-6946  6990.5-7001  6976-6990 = 0.5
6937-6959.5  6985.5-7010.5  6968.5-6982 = 0.9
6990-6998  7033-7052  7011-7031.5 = -0.4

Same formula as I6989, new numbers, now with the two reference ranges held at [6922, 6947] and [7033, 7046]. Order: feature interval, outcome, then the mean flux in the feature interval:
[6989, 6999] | -0.04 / 6.13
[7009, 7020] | 0.08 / 5.52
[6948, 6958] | 0.12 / 5.25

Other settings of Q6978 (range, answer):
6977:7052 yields 5.94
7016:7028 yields 6.38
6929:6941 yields 6.37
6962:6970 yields 5.1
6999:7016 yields 5.52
